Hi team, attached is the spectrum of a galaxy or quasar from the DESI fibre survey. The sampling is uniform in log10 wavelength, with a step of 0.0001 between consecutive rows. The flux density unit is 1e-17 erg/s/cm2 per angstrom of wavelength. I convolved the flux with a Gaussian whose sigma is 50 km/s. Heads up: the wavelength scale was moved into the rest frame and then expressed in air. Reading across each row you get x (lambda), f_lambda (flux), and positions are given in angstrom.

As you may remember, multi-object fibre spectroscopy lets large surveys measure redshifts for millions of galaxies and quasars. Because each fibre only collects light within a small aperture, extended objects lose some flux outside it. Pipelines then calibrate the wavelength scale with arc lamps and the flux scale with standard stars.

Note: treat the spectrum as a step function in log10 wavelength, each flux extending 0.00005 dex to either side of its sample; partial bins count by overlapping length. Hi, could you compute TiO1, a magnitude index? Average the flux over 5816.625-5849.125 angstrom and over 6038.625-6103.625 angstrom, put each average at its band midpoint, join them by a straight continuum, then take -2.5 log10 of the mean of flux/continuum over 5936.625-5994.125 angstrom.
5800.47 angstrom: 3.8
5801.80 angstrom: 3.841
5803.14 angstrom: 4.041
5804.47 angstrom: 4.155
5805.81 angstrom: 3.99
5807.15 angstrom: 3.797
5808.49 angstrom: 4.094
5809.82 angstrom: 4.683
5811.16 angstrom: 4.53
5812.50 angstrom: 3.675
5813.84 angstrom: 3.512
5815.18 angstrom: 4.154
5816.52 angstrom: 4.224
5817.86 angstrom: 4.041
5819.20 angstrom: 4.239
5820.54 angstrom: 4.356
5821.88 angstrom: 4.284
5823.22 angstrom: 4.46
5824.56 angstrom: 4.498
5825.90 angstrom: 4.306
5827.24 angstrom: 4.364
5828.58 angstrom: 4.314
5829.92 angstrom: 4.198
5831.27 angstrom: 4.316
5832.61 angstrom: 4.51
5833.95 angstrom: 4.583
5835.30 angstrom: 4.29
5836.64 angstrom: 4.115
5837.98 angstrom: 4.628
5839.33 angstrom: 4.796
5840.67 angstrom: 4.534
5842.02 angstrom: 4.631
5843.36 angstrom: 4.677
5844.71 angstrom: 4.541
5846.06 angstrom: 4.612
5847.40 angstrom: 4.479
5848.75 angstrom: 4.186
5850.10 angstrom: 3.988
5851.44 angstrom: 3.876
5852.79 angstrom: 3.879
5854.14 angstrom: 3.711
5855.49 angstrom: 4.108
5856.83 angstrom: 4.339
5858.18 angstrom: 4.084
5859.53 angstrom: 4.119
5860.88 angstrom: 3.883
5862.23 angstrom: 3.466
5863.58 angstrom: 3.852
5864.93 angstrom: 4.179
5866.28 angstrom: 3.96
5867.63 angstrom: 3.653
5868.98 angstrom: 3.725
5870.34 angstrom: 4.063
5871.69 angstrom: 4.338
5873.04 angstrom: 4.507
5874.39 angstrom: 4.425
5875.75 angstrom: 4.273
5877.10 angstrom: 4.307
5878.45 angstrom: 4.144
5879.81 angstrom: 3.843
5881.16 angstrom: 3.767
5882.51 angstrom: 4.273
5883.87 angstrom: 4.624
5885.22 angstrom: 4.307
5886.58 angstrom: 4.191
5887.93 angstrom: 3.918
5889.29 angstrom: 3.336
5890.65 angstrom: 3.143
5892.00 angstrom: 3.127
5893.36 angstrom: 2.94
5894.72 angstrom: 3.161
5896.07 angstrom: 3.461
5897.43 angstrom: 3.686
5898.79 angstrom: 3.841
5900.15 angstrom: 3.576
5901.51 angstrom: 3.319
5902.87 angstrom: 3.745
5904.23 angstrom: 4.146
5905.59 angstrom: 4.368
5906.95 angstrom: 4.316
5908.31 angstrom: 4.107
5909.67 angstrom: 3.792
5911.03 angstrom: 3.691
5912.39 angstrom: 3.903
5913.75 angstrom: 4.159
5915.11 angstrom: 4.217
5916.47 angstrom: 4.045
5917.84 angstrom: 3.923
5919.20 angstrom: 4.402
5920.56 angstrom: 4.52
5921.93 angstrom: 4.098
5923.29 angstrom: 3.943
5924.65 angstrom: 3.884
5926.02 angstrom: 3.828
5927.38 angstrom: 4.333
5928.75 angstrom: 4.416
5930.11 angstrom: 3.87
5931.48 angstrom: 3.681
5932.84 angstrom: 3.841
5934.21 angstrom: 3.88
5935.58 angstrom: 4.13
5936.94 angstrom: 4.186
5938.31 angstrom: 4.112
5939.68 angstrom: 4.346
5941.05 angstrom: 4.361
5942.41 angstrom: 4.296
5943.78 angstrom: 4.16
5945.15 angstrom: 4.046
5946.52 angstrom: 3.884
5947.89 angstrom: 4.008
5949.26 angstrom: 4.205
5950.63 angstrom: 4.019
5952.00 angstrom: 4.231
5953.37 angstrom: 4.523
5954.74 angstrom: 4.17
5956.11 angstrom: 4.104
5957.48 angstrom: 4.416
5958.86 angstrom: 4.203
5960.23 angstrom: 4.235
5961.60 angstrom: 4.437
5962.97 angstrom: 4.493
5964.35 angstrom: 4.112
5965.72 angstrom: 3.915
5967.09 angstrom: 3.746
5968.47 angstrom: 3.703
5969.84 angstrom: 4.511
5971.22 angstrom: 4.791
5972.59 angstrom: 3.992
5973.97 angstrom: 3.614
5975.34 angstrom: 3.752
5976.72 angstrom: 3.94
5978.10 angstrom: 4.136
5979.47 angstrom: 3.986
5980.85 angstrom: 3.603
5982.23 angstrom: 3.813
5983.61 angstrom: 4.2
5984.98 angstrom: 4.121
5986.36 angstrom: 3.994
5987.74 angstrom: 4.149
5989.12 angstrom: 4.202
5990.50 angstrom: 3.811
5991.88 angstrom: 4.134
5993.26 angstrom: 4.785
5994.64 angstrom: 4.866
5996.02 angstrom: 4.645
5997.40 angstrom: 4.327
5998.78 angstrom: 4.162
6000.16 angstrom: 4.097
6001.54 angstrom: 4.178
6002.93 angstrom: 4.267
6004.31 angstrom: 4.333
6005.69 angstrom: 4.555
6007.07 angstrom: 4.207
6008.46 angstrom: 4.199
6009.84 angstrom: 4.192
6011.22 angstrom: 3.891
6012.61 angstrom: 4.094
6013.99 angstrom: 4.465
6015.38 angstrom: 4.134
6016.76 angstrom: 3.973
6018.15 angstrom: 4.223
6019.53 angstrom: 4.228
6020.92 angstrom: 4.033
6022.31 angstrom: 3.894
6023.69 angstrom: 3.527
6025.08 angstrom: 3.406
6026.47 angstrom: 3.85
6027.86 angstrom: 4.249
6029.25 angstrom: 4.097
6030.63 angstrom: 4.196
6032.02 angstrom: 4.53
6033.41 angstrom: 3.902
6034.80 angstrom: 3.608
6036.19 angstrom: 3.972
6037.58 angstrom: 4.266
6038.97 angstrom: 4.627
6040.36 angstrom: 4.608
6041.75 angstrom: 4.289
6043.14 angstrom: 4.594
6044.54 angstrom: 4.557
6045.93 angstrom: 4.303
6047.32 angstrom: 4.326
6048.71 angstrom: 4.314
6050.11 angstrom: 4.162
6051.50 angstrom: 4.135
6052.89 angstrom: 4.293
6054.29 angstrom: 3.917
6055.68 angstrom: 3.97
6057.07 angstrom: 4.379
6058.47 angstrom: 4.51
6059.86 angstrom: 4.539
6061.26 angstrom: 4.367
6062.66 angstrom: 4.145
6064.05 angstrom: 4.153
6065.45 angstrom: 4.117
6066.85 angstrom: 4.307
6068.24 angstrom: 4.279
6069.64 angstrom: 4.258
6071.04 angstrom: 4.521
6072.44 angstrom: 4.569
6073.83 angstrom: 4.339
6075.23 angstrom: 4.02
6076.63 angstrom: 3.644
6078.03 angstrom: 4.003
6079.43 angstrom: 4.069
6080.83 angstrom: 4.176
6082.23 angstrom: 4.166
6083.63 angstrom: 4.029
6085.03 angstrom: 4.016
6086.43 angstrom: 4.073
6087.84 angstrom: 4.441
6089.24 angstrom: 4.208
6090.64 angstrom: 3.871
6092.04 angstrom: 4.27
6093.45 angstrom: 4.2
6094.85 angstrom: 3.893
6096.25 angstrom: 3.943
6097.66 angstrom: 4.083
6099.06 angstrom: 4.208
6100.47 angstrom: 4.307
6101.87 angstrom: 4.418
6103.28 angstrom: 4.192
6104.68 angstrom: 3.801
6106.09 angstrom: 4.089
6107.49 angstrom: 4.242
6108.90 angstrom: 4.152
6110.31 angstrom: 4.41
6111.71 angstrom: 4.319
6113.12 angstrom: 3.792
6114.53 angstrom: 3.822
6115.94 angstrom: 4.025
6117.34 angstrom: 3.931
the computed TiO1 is 0.05 mag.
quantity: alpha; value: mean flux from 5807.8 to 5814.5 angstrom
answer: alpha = 4.1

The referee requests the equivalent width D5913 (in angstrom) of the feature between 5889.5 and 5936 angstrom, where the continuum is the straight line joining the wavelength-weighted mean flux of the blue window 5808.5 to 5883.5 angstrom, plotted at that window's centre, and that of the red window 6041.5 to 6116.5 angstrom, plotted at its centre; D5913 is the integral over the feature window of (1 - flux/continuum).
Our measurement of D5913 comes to 3.8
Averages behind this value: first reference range 4.21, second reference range 4.19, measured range 3.86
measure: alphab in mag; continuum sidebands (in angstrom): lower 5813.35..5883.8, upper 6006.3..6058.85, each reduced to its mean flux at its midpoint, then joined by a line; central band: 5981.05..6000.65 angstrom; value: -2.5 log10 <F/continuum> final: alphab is -0.01 mag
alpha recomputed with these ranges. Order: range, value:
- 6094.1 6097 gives 3.93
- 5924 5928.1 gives 4.01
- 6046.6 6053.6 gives 4.24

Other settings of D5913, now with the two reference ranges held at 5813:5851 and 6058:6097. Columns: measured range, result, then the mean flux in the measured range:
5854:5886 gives 1.7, 4.09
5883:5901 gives 2.8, 3.64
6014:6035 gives 1.0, 4.01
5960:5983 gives 1.1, 4.04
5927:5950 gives 0.9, 4.1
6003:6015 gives 0.0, 4.24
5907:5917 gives 0.7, 4.01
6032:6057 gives -0.2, 4.24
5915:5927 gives 0.5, 4.1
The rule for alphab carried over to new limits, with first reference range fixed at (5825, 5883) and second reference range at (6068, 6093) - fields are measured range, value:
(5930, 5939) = 0.061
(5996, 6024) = 0.001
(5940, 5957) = 0.003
